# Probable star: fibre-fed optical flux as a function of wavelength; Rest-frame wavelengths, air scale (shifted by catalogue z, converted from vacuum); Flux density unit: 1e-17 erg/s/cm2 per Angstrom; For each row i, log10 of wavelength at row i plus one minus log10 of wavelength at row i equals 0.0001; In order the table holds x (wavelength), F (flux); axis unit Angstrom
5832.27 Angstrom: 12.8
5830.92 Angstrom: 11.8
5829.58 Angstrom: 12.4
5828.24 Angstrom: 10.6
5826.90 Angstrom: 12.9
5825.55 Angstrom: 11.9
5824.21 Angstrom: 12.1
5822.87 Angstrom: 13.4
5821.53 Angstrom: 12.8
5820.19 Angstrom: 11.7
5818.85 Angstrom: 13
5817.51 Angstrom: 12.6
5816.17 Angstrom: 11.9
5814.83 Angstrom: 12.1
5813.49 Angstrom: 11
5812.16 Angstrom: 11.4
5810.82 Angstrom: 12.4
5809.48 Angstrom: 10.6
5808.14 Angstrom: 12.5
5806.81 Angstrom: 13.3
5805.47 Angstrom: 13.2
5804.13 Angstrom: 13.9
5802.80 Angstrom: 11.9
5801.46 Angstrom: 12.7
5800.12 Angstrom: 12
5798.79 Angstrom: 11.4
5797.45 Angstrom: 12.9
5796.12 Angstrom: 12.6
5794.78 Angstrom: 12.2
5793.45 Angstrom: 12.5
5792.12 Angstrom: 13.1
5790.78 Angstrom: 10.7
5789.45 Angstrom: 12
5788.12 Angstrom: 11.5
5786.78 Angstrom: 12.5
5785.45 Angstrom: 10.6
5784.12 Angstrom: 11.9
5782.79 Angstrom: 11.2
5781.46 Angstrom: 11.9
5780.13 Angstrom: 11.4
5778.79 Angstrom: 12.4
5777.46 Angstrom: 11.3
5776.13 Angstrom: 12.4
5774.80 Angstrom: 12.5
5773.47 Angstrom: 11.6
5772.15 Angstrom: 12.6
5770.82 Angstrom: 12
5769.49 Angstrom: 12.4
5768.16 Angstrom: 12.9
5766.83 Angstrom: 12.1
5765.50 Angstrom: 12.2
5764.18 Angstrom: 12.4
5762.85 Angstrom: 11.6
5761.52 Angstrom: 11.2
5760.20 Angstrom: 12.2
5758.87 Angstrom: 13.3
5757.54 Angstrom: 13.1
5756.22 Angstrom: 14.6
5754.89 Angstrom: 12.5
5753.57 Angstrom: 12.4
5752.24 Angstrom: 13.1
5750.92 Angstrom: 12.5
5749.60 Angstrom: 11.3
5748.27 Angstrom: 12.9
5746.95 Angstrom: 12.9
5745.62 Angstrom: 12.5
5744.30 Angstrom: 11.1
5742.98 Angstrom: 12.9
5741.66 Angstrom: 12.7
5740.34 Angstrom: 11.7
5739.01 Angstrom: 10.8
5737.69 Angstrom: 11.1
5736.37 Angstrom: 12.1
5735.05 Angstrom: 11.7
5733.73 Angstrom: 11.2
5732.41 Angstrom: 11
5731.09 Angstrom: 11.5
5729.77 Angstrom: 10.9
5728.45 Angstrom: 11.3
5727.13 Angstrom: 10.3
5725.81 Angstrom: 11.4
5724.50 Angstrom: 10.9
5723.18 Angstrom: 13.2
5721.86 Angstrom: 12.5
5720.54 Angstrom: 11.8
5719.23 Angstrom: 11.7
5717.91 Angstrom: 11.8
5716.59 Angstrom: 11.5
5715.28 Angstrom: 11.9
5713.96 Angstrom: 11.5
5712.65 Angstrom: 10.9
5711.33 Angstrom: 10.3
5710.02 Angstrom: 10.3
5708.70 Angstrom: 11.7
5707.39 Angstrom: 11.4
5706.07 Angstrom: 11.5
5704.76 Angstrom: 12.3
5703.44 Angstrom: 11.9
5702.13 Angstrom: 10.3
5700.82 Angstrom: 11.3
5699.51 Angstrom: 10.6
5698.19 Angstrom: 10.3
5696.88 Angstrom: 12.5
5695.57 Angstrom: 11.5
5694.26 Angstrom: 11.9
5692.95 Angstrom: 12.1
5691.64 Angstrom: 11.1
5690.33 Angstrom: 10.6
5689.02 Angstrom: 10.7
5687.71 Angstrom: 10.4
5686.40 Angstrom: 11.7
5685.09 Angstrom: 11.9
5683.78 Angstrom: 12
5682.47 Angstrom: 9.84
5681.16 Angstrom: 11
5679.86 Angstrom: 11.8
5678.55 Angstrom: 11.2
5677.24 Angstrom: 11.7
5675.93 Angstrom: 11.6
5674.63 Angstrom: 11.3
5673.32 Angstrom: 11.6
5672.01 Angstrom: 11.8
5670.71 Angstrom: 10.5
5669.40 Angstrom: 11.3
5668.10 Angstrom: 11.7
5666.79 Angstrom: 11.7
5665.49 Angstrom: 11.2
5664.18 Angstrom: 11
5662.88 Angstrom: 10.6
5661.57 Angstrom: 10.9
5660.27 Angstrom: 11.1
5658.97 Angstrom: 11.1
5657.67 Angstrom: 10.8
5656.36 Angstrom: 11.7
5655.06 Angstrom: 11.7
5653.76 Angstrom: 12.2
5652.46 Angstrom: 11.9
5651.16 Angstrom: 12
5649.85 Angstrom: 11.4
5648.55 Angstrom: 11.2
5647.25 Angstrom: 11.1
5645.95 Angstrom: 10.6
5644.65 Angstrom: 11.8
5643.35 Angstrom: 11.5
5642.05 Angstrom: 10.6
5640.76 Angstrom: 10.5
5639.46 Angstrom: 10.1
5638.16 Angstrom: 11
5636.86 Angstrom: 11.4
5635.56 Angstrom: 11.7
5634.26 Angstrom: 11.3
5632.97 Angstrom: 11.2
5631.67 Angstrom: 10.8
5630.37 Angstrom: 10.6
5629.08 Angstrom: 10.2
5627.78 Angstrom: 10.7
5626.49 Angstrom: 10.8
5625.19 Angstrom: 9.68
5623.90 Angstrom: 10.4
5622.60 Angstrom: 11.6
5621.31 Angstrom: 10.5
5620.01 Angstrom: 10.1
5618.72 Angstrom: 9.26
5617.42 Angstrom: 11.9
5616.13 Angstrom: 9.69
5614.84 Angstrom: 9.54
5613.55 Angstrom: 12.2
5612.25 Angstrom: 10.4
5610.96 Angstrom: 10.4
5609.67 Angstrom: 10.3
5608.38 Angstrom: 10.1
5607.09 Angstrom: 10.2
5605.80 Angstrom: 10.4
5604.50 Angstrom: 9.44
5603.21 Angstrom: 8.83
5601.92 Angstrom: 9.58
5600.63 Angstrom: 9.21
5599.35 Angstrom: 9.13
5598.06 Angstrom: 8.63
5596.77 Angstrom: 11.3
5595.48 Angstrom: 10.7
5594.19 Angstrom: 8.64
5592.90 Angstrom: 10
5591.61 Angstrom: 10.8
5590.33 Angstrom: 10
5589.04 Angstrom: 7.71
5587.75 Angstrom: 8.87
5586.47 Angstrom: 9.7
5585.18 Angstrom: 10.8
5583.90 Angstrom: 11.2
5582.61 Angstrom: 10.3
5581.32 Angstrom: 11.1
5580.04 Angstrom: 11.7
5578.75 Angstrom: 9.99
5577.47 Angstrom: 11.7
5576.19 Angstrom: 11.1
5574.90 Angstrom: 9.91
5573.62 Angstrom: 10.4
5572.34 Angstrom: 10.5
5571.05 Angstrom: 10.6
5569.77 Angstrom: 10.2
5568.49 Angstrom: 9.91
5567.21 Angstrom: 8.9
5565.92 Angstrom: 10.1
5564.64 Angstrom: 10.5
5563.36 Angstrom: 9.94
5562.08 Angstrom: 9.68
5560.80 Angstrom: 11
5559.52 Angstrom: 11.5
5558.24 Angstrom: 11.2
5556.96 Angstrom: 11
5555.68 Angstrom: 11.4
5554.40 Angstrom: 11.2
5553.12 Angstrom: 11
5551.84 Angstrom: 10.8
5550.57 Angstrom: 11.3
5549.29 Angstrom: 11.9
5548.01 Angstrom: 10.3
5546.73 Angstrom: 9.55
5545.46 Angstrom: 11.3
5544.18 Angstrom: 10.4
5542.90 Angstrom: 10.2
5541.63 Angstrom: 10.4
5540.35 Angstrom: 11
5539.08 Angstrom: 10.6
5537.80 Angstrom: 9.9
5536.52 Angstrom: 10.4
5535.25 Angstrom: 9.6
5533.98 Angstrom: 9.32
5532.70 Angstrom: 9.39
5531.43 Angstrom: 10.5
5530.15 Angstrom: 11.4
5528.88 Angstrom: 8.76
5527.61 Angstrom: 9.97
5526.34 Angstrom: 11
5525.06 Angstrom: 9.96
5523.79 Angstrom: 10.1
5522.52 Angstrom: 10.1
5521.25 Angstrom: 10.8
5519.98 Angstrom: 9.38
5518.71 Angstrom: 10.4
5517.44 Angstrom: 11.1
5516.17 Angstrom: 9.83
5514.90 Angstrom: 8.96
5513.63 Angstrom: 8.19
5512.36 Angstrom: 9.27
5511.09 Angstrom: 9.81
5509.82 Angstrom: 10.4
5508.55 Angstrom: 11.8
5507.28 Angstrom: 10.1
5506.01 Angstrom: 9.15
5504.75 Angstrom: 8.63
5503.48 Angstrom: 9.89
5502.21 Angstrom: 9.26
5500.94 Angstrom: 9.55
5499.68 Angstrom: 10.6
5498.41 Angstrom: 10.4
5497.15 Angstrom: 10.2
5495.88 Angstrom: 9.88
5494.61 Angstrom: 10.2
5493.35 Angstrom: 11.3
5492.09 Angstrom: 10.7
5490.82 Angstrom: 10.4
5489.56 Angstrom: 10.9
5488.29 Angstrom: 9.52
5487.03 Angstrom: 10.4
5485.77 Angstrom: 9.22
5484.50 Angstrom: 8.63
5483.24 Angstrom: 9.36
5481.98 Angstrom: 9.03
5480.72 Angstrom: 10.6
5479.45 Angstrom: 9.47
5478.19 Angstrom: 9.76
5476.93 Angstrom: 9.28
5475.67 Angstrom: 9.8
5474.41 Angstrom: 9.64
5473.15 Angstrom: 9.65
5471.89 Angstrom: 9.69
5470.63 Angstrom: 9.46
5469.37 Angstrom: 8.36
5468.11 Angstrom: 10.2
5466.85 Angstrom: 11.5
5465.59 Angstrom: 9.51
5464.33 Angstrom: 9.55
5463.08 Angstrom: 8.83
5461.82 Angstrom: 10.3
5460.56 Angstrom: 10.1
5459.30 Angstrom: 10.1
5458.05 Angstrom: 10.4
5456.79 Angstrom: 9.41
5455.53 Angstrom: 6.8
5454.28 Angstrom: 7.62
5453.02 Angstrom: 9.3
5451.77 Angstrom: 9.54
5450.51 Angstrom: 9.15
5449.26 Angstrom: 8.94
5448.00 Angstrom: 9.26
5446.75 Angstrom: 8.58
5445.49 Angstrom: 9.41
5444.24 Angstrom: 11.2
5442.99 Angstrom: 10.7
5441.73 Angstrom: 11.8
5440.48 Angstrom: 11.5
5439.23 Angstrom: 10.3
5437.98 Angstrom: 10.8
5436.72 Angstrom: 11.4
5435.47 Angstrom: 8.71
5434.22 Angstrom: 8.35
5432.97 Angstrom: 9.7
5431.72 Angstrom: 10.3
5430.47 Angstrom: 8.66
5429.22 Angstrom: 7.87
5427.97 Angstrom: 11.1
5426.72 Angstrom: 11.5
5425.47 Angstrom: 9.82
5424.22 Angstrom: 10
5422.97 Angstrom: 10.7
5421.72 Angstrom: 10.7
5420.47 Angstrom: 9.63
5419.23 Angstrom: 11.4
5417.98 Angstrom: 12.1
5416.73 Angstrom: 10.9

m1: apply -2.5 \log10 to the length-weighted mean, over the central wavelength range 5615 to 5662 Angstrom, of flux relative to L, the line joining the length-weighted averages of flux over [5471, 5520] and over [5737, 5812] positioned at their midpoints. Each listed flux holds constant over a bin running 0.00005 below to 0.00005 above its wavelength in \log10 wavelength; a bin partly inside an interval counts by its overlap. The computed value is 0.01 mag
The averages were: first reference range 9.86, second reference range 12.2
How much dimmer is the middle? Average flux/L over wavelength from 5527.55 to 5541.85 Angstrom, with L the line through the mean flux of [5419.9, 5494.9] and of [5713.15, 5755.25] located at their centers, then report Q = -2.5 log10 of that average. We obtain 0.03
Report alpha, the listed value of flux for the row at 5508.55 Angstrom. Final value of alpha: 11.8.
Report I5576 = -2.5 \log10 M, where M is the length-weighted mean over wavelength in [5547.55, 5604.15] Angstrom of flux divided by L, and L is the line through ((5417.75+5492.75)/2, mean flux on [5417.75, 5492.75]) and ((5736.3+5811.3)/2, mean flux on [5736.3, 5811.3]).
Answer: 0.04 mag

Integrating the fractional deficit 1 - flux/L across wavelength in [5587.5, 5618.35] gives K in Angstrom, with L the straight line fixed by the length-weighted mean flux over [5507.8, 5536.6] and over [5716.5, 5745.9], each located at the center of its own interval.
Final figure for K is 2.07 Angstrom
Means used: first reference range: 10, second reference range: 11.6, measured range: 9.92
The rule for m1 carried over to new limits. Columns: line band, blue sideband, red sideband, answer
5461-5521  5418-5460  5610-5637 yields 0.03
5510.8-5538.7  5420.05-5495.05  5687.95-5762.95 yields 0.04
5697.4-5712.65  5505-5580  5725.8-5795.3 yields 0.05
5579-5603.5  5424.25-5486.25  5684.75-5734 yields 0.07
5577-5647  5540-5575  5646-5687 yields 0.06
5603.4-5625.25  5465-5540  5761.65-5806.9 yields 0.05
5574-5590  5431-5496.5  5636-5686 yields 0.04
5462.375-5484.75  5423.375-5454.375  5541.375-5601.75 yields 0.04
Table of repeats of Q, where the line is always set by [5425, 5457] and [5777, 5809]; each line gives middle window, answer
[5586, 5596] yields 0.13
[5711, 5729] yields 0.01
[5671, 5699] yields 0.00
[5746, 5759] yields -0.09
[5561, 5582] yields 0.02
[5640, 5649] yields 0.01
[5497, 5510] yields 0.02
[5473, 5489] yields 0.04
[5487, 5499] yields -0.04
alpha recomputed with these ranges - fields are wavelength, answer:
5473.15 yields 9.65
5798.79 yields 11.4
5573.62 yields 10.4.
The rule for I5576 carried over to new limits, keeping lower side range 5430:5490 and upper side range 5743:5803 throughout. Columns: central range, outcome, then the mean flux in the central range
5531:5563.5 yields -0.020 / 10.6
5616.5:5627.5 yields 0.048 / 10.5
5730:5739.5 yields 0.053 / 11.3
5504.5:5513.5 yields 0.026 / 9.84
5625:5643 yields 0.029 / 10.8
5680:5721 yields 0.030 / 11.3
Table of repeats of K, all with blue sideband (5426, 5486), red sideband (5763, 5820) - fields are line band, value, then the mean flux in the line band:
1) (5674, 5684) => 0.03 Angstrom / 11.3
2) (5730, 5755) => -0.41 Angstrom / 12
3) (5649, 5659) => -0.45 Angstrom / 11.6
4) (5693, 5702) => 0.08 Angstrom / 11.3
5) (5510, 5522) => 0.40 Angstrom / 9.78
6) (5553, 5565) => -0.48 Angstrom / 10.8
